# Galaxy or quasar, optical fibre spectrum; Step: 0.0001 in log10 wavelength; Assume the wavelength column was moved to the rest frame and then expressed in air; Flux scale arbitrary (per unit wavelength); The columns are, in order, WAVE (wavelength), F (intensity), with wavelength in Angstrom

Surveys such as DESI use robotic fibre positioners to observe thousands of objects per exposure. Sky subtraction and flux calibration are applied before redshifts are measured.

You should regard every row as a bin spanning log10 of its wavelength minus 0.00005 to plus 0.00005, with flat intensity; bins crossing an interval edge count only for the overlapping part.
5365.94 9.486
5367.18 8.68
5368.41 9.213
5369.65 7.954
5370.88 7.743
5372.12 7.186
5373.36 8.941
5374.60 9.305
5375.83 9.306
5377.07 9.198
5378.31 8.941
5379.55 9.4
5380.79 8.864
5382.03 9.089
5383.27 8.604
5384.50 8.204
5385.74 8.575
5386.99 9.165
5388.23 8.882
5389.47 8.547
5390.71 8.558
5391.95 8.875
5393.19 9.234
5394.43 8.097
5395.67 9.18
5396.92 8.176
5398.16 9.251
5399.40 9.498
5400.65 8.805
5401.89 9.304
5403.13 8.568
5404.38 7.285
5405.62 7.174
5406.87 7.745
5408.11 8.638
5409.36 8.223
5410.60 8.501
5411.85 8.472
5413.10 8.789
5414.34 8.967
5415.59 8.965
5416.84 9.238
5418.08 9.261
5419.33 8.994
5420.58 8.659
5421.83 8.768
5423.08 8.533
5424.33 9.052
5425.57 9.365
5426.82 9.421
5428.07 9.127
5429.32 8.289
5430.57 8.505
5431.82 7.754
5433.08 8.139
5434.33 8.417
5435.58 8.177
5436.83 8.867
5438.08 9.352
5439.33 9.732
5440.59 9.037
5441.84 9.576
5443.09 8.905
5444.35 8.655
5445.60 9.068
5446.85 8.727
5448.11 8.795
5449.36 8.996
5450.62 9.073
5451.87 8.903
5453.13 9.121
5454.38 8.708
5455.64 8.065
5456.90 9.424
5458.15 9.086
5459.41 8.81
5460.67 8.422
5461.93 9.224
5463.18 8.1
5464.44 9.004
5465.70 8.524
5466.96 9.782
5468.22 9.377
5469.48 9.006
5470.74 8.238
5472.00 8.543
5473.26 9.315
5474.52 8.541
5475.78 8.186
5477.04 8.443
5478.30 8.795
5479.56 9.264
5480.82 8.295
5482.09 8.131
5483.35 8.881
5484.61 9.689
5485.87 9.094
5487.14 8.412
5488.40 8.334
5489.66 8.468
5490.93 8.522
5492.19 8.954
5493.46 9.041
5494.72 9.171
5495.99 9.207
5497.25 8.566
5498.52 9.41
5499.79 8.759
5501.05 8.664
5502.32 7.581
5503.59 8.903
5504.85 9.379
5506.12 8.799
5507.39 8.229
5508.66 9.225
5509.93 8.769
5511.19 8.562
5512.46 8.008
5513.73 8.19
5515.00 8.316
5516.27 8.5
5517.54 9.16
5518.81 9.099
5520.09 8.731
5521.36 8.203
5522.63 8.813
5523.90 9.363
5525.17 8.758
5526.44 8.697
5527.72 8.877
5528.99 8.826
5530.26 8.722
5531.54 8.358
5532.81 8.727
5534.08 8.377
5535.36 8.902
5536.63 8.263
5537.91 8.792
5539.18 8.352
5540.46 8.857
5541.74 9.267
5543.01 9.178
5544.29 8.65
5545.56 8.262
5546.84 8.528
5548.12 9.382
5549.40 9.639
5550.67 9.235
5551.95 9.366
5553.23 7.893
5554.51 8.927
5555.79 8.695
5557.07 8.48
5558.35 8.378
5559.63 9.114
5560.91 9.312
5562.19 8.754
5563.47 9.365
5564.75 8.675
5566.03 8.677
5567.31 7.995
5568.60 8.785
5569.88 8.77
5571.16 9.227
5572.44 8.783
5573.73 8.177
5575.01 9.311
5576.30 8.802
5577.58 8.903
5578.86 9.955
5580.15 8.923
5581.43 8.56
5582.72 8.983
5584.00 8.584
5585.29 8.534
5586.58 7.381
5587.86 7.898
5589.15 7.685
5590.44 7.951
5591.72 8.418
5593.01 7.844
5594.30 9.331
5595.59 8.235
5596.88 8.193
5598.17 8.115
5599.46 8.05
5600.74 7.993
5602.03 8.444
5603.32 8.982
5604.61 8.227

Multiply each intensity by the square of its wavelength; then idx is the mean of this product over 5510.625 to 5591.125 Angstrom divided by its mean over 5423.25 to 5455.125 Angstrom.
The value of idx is 1.02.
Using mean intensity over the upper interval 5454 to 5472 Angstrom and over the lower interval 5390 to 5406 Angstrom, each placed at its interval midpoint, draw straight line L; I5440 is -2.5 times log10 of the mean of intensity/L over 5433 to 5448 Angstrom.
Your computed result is -0.018 mag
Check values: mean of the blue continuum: 8.64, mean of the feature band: 8.91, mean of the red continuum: 8.83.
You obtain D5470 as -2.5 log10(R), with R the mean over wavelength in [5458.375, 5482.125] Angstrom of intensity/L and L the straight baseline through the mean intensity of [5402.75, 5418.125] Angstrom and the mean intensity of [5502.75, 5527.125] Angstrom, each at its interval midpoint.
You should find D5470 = -0.02 mag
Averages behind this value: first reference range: 8.42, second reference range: 8.71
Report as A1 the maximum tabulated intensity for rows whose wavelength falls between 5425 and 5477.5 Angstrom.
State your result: 9.782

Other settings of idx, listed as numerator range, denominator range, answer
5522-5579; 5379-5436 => 1.07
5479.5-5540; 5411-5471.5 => 1.01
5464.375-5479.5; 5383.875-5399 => 1.04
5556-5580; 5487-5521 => 1.04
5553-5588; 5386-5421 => 1.07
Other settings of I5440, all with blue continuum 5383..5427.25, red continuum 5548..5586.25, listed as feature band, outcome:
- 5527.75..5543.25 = 0.01 mag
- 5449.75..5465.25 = -0.01 mag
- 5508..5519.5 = 0.02 mag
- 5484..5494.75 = -0.01 mag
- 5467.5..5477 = 0.00 mag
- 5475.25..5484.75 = 0.01 mag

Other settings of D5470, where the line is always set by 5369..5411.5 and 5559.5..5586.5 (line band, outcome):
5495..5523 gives 0.01 mag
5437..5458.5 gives -0.04 mag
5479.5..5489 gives 0.00 mag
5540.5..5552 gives -0.03 mag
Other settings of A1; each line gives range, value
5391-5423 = 9.498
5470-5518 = 9.689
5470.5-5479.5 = 9.315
